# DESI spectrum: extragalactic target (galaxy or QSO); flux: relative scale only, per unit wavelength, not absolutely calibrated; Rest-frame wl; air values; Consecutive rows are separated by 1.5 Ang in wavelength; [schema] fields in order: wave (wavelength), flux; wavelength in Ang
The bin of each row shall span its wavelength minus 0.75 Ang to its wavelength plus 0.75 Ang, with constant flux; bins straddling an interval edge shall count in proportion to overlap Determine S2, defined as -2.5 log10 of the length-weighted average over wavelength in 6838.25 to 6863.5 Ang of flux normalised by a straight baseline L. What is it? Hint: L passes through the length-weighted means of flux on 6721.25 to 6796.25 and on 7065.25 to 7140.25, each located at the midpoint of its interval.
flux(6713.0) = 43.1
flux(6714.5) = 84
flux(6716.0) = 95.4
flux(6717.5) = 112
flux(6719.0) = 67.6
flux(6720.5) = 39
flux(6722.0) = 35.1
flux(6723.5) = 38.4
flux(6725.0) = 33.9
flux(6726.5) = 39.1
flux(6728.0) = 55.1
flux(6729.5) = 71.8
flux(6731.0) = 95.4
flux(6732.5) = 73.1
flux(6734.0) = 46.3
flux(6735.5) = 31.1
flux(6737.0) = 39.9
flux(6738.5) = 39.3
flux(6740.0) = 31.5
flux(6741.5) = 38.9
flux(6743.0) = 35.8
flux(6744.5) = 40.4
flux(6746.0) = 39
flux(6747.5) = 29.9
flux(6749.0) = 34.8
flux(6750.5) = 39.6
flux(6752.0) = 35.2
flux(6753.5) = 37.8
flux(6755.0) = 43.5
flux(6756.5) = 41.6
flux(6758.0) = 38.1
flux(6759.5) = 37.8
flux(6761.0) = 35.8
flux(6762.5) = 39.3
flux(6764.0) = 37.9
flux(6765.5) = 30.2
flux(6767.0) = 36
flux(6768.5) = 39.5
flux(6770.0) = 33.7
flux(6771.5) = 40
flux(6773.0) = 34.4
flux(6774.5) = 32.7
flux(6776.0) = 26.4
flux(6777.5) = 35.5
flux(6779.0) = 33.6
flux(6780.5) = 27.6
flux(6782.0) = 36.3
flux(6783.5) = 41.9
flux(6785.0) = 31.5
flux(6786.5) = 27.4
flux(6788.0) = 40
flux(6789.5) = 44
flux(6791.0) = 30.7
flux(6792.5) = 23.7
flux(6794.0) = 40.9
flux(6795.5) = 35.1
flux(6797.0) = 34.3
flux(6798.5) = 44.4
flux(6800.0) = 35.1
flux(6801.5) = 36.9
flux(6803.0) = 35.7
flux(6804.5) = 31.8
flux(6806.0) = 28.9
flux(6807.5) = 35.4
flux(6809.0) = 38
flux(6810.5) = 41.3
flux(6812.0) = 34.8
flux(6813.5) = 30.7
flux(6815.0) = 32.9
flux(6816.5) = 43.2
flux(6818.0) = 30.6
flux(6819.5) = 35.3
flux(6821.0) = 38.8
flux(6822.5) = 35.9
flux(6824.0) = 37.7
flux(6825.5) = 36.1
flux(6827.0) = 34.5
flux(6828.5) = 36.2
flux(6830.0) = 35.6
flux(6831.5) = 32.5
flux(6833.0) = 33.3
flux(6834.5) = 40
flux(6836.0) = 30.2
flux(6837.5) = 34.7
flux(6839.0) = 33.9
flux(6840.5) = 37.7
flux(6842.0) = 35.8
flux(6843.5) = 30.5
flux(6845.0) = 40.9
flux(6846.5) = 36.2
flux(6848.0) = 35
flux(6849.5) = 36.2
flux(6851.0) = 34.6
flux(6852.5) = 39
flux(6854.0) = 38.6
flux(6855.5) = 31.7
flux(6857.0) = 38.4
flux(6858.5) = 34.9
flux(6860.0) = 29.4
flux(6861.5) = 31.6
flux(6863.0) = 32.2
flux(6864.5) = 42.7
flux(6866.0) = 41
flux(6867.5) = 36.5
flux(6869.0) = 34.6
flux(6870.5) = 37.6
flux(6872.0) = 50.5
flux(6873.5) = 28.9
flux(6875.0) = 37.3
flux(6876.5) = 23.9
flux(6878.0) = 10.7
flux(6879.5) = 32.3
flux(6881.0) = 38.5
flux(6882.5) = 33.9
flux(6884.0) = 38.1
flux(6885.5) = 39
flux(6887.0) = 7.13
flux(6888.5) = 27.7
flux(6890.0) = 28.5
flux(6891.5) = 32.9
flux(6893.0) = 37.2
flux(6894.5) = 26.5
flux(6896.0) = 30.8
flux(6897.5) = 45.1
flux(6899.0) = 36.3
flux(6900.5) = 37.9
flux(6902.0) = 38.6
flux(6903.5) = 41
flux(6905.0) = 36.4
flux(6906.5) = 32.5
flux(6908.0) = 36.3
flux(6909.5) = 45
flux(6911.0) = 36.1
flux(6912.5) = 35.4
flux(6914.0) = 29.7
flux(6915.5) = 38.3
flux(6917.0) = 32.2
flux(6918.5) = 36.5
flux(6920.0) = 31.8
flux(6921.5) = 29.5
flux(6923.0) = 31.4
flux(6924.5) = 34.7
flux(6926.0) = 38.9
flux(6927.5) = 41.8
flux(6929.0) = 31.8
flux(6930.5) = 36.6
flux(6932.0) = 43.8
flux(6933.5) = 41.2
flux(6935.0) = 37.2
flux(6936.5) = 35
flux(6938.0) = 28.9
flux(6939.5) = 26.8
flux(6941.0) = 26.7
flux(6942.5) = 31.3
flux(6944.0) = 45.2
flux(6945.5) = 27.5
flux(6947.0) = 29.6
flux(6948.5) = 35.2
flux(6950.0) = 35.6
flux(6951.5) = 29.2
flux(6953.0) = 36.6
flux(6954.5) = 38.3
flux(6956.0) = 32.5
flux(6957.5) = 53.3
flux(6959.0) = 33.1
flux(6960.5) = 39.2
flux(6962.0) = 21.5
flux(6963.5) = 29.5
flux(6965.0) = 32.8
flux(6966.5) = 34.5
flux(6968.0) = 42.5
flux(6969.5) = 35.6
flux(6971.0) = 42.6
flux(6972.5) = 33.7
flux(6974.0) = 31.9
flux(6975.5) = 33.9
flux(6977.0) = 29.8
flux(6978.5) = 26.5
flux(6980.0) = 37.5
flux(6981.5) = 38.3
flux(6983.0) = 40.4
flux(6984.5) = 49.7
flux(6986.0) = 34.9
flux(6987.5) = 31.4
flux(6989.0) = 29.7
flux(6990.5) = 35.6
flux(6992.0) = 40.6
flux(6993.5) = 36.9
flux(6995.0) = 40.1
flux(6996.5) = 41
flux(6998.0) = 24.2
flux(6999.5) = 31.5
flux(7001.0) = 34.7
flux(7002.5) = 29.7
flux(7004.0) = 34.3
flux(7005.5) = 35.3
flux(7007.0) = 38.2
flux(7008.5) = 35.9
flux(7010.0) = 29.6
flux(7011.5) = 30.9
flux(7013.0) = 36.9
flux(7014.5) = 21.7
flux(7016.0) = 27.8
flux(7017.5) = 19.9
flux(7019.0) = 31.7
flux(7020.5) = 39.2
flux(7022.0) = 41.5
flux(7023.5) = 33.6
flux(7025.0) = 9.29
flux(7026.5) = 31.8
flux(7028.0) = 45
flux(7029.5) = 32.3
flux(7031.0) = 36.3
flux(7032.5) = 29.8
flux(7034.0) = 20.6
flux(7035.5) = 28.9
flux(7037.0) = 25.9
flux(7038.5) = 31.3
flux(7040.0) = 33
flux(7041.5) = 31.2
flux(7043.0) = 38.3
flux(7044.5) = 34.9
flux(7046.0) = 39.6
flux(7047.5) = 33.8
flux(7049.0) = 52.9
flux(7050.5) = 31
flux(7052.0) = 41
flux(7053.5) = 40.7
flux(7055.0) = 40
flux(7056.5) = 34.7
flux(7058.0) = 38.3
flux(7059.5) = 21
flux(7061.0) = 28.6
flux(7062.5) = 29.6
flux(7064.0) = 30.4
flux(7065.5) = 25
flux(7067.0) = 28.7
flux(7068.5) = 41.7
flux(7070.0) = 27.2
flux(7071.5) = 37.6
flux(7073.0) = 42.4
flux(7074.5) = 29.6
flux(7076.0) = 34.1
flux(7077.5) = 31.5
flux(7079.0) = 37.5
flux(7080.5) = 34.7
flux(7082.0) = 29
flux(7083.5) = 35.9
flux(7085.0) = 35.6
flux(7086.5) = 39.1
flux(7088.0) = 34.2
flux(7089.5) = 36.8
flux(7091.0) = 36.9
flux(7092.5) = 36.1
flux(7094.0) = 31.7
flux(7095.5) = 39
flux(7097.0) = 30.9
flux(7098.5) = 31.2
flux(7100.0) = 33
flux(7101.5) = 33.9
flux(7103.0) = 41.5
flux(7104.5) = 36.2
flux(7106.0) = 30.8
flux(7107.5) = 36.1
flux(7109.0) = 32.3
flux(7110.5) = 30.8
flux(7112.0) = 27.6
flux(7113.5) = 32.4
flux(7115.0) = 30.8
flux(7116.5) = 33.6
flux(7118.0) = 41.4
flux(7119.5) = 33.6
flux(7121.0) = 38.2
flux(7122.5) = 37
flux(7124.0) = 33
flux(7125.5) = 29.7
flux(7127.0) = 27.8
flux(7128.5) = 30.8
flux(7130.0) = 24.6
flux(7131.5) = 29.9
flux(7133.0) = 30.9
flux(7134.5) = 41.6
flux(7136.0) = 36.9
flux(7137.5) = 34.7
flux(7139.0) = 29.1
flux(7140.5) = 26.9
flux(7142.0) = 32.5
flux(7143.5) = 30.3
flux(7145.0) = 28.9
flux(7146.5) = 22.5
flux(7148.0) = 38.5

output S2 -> 0.08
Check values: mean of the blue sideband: 39.1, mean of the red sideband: 33.7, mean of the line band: 35.1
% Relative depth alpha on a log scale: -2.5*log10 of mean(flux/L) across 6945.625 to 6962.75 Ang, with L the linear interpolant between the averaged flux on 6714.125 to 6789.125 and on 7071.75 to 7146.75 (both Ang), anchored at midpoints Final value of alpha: 0.093 mag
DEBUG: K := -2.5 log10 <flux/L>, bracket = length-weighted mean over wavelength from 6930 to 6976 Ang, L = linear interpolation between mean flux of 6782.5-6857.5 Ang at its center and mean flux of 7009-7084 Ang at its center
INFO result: -0.03 mag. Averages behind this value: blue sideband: 35.6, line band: 34.9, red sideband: 32.8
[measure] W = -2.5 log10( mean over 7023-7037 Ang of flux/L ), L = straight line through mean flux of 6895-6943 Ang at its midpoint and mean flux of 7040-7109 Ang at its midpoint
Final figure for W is 0.18 mag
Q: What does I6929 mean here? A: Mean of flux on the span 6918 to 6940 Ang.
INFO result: 35.1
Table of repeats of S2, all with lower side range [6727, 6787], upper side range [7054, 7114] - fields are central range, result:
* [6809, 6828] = 0.08 mag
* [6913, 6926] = 0.11 mag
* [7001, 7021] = 0.11 mag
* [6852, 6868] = 0.06 mag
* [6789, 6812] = 0.10 mag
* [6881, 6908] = 0.11 mag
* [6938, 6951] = 0.14 mag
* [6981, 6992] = -0.05 mag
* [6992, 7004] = 0.03 mag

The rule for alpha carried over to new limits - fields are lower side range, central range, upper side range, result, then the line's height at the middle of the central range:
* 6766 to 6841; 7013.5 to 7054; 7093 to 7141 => 0.031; 33.6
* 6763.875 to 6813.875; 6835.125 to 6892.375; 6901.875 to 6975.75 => 0.039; 35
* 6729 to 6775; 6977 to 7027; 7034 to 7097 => 0.073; 35.6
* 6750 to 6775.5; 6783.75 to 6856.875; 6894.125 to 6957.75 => 0.032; 36.5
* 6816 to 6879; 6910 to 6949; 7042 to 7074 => 0.020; 35.1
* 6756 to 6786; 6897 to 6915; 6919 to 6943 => -0.090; 34.4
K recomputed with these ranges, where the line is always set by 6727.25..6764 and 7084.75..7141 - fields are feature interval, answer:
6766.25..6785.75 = 0.23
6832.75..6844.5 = 0.18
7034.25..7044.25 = 0.15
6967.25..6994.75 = 0.03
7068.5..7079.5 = 0.00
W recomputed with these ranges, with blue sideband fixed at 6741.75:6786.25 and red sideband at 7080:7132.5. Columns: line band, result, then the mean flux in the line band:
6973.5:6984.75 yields -0.031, 35.5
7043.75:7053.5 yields -0.149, 39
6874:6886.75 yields 0.148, 30.7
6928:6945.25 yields -0.002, 34.8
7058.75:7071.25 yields 0.155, 29.4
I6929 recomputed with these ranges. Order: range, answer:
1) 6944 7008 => 35.1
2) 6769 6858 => 35.2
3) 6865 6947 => 34.3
